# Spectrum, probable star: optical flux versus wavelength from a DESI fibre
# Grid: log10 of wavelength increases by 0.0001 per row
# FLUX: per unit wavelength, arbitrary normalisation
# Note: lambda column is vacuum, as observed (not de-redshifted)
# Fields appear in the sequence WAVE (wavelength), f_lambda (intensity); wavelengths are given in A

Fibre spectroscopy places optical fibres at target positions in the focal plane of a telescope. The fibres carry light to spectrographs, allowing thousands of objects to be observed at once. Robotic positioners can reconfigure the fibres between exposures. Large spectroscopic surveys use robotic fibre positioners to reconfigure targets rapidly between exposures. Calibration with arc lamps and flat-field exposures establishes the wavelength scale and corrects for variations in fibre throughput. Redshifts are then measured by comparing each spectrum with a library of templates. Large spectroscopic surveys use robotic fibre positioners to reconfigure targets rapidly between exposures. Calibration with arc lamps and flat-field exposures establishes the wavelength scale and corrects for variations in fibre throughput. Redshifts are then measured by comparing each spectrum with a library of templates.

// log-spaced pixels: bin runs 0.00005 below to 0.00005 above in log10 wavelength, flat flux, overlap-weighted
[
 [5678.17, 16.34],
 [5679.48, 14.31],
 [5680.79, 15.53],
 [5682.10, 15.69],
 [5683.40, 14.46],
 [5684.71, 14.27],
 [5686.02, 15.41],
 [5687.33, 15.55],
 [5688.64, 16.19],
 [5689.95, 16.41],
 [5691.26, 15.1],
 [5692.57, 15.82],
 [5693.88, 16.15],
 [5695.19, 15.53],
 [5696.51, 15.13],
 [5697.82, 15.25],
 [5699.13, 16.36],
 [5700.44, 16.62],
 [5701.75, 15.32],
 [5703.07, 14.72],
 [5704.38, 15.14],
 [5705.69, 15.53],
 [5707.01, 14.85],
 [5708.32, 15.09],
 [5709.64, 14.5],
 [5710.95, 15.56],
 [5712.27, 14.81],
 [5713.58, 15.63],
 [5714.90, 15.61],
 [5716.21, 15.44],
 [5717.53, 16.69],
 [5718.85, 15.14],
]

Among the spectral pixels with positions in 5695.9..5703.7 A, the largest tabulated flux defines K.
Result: 16.62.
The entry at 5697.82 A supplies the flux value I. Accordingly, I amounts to 15.25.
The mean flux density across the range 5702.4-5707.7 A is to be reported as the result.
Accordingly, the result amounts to 15.1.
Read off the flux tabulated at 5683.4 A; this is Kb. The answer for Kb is 14.46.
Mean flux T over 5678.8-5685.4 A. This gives 14.9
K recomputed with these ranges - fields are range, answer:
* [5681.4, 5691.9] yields 16.41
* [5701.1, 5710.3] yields 15.53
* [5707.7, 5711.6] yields 15.56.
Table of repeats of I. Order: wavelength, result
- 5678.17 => 16.34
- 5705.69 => 15.53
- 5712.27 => 14.81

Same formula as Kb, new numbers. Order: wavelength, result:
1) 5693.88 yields 16.15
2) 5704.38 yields 15.14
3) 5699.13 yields 16.36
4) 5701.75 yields 15.32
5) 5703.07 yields 14.72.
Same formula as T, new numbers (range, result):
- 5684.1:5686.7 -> 14.8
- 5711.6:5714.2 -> 15.2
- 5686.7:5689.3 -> 15.9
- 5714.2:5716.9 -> 15.5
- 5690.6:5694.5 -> 15.7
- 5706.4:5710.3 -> 14.8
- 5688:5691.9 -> 15.9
